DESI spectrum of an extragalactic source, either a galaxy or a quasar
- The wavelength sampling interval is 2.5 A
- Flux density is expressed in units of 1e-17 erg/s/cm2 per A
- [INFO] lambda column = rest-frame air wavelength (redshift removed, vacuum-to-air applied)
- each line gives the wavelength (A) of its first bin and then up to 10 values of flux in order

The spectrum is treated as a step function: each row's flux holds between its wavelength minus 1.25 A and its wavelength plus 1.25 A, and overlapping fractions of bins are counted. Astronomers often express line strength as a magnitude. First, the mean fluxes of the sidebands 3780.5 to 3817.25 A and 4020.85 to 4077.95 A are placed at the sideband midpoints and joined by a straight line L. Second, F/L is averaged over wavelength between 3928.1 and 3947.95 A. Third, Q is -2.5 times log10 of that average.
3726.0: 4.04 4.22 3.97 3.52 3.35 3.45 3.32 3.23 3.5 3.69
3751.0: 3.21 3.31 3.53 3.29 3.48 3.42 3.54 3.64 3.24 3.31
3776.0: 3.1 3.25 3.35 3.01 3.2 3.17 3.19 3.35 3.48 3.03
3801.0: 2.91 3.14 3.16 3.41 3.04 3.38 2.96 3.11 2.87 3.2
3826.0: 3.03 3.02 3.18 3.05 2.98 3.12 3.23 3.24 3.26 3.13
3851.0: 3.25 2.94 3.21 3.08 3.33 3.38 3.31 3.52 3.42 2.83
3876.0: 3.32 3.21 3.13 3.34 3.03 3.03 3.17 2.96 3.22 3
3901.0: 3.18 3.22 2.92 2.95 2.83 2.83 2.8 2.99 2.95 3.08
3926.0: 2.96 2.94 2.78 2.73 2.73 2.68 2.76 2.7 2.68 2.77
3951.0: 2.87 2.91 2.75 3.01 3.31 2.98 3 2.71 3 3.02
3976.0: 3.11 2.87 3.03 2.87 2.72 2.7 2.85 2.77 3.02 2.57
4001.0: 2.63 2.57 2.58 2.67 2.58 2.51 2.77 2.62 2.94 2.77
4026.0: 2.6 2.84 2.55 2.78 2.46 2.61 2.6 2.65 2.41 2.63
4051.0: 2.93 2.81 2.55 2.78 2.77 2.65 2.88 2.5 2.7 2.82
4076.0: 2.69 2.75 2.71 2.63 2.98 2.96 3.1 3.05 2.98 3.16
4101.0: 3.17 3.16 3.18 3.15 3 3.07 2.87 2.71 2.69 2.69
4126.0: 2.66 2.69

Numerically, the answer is 0.06 mag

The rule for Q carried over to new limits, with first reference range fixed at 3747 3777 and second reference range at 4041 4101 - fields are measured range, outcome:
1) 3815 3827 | 0.09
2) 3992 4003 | 0.08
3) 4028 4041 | 0.09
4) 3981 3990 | 0.06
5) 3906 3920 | 0.08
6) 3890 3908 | 0.01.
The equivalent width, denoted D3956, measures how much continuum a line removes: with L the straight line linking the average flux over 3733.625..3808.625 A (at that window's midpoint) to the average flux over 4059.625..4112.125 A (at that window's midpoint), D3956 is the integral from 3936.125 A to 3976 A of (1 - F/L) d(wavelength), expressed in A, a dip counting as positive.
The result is 2.5 A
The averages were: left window 3.31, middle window 2.88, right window 2.9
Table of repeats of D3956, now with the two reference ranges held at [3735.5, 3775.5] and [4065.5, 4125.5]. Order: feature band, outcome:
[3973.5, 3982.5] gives 0.2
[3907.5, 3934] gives 2.2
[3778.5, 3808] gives 1.4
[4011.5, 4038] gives 2.9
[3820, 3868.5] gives 1.6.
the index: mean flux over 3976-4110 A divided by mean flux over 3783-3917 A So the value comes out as 0.89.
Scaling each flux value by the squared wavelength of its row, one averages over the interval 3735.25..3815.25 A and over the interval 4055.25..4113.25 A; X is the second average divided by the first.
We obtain 1.0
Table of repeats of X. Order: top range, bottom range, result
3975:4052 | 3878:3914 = 0.94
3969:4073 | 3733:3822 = 0.94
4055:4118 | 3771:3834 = 1.06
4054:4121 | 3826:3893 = 1.02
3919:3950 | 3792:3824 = 0.95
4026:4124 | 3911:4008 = 1.05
